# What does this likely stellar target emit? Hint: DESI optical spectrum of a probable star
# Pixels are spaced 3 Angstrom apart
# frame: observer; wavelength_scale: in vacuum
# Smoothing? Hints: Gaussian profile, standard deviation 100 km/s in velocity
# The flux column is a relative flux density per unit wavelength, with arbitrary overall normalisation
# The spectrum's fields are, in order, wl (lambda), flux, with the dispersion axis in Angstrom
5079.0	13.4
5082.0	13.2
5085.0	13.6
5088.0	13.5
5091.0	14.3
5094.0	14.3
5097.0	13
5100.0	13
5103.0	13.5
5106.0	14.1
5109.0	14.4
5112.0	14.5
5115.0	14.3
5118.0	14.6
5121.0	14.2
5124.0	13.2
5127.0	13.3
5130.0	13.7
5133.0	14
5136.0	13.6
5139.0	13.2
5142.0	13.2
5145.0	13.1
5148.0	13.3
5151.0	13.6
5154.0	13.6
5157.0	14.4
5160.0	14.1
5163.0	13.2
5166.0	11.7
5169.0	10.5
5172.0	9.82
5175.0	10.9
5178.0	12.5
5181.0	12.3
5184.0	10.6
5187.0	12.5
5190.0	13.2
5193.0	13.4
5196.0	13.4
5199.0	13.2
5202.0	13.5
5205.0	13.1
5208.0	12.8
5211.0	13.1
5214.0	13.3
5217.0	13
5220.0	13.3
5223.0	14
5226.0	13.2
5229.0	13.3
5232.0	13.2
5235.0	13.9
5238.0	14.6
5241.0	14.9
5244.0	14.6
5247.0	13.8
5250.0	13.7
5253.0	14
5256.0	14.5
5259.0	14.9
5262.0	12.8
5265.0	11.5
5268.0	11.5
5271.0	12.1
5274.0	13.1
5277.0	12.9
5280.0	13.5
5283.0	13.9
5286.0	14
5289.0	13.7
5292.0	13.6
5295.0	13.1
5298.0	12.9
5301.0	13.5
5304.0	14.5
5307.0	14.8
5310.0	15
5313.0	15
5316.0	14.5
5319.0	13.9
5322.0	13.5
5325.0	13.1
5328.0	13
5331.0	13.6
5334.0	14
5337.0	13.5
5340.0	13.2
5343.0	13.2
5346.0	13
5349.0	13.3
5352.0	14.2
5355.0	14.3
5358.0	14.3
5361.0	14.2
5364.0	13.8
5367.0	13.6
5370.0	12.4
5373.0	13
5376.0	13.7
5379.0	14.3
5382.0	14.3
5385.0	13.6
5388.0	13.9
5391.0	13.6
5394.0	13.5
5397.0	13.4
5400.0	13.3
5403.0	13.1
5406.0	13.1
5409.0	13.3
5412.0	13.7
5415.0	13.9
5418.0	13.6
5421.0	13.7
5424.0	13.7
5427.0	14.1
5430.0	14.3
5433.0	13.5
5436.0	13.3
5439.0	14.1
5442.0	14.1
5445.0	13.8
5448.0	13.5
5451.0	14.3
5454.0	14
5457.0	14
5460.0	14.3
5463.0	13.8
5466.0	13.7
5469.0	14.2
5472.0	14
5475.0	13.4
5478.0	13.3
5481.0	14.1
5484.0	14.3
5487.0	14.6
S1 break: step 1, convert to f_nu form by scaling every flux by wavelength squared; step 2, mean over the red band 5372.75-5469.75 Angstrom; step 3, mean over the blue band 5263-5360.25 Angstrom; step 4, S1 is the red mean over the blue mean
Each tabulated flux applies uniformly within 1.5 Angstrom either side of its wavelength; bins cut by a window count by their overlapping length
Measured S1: 1.06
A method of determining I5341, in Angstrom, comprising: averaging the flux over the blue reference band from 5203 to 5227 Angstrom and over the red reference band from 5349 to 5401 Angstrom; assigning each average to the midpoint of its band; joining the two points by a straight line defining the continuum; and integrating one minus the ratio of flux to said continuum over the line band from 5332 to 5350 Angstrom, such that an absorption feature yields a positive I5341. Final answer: 0.3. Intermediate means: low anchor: 13.2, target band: 13.4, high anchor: 13.7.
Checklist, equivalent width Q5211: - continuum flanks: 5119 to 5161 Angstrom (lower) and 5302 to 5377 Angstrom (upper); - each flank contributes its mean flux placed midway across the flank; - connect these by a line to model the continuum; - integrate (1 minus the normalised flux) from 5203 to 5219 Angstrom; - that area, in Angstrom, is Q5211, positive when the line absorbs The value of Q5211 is 0.69 Angstrom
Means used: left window 13.6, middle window 13.1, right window 13.8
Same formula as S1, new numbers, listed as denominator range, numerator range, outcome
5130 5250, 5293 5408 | 1.11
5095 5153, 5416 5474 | 1.15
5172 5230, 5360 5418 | 1.14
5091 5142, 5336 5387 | 1.09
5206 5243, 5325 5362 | 1.05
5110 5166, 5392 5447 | 1.11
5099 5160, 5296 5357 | 1.08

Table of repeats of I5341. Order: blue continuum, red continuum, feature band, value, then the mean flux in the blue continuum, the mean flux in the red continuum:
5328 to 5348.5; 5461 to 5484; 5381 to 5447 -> -0.2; 13.4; 13.8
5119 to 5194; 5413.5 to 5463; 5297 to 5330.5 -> -1.4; 12.9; 13.9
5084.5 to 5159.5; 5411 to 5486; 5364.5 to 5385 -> 0.4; 13.7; 13.9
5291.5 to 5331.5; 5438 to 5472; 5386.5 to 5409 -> 0.9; 13.9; 14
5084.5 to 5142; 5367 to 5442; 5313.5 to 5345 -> 0.2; 13.8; 13.6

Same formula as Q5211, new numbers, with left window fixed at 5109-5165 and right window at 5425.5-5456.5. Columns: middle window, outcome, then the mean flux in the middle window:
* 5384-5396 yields 0.2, 13.6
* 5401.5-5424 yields 0.6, 13.5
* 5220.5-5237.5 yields 0.3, 13.6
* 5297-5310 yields -0.2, 14.1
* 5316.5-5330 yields 0.4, 13.5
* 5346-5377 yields 0.5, 13.6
